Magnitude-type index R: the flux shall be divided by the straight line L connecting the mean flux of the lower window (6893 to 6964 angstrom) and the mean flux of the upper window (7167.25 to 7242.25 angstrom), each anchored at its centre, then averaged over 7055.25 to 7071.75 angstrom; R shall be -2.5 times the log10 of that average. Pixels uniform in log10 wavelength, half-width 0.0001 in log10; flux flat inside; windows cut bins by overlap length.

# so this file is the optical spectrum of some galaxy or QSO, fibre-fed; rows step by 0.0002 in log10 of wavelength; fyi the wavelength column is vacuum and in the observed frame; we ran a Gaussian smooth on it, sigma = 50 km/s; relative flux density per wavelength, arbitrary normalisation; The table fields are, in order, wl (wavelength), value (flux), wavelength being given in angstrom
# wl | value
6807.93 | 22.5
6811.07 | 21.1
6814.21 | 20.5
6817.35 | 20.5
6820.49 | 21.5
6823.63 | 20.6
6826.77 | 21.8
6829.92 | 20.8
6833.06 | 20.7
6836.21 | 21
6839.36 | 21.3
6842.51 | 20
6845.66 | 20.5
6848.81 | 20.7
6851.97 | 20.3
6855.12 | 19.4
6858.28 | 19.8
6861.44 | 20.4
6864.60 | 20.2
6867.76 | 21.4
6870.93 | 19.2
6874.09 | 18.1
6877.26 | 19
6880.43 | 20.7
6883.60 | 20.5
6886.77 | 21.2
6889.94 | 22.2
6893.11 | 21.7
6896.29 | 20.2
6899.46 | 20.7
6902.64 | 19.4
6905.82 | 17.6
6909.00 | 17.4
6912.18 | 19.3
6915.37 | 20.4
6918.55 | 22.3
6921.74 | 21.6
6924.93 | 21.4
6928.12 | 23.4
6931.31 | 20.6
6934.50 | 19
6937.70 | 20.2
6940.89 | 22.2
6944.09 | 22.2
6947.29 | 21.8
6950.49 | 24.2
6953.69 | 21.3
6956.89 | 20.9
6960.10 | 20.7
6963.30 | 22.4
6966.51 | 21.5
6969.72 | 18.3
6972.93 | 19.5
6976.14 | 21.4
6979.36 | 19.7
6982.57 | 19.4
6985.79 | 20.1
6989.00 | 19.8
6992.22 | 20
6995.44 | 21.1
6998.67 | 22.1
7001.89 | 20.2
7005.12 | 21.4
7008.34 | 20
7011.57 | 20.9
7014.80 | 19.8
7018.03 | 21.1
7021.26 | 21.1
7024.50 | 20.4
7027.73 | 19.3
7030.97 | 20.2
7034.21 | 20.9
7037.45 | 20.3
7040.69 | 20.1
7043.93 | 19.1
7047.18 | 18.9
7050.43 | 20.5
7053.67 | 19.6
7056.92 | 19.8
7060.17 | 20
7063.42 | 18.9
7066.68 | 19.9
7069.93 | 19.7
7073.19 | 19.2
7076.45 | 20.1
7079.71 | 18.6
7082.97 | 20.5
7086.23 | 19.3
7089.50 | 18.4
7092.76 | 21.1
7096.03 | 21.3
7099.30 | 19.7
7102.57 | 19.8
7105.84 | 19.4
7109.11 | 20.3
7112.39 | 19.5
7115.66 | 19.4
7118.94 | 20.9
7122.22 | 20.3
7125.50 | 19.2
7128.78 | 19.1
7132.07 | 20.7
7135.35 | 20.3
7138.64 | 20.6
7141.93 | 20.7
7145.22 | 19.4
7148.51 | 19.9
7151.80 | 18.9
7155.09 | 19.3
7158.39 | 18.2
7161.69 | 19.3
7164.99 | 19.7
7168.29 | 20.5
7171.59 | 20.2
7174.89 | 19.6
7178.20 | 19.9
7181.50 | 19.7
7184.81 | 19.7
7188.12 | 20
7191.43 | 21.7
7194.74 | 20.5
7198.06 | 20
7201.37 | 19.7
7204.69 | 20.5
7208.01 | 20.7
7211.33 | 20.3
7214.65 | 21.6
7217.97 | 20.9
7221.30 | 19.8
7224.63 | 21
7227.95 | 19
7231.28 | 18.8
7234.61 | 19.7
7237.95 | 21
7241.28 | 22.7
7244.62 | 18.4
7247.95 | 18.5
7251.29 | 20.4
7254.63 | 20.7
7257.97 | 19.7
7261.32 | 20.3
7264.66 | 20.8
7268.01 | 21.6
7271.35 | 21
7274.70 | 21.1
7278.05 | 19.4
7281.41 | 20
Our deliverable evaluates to 0.05 mag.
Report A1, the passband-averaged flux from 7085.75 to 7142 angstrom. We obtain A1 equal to 20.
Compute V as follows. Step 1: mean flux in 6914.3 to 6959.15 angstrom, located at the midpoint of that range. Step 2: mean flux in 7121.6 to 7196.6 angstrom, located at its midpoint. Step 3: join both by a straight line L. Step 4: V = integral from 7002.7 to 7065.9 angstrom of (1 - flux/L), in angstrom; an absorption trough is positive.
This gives 2.1 angstrom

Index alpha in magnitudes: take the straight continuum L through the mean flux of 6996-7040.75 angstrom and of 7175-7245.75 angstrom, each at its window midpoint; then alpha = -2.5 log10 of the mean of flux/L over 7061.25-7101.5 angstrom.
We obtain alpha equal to 0.04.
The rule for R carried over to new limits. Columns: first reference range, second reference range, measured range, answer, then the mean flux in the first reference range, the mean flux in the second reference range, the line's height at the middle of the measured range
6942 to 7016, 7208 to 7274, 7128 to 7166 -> 0.045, 20.8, 20.3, 20.5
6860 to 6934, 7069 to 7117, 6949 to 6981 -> -0.043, 20.4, 19.8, 20.2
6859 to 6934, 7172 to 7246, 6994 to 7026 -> -0.026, 20.4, 20.2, 20.3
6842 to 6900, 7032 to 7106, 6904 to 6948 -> -0.025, 20.3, 19.8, 20.2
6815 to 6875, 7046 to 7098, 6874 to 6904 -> -0.009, 20.5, 19.7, 20.3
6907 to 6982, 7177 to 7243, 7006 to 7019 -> 0.015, 20.9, 20.4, 20.8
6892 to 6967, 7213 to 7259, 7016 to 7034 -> 0.013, 20.9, 20.2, 20.7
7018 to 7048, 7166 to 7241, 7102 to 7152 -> 0.014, 20.1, 20.3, 20.2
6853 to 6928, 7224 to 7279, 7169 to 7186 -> 0.020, 20.2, 20.2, 20.2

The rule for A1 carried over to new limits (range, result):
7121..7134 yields 19.8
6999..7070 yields 20.1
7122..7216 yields 20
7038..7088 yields 19.6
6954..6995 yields 20.4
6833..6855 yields 20.6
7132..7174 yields 19.8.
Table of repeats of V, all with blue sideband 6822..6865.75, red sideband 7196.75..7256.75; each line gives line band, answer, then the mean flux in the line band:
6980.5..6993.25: 0.4 angstrom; 19.8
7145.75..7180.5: 1.2 angstrom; 19.6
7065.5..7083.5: 0.6 angstrom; 19.6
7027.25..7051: 0.5 angstrom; 19.9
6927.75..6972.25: -1.7 angstrom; 21.2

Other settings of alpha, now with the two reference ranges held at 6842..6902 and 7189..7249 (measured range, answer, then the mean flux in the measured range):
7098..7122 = 0.02 mag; 19.9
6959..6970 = -0.04 mag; 21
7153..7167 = 0.06 mag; 19.1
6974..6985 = 0.01 mag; 20.1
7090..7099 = -0.02 mag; 20.6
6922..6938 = -0.04 mag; 21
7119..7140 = 0.01 mag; 20.1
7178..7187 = 0.03 mag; 19.8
